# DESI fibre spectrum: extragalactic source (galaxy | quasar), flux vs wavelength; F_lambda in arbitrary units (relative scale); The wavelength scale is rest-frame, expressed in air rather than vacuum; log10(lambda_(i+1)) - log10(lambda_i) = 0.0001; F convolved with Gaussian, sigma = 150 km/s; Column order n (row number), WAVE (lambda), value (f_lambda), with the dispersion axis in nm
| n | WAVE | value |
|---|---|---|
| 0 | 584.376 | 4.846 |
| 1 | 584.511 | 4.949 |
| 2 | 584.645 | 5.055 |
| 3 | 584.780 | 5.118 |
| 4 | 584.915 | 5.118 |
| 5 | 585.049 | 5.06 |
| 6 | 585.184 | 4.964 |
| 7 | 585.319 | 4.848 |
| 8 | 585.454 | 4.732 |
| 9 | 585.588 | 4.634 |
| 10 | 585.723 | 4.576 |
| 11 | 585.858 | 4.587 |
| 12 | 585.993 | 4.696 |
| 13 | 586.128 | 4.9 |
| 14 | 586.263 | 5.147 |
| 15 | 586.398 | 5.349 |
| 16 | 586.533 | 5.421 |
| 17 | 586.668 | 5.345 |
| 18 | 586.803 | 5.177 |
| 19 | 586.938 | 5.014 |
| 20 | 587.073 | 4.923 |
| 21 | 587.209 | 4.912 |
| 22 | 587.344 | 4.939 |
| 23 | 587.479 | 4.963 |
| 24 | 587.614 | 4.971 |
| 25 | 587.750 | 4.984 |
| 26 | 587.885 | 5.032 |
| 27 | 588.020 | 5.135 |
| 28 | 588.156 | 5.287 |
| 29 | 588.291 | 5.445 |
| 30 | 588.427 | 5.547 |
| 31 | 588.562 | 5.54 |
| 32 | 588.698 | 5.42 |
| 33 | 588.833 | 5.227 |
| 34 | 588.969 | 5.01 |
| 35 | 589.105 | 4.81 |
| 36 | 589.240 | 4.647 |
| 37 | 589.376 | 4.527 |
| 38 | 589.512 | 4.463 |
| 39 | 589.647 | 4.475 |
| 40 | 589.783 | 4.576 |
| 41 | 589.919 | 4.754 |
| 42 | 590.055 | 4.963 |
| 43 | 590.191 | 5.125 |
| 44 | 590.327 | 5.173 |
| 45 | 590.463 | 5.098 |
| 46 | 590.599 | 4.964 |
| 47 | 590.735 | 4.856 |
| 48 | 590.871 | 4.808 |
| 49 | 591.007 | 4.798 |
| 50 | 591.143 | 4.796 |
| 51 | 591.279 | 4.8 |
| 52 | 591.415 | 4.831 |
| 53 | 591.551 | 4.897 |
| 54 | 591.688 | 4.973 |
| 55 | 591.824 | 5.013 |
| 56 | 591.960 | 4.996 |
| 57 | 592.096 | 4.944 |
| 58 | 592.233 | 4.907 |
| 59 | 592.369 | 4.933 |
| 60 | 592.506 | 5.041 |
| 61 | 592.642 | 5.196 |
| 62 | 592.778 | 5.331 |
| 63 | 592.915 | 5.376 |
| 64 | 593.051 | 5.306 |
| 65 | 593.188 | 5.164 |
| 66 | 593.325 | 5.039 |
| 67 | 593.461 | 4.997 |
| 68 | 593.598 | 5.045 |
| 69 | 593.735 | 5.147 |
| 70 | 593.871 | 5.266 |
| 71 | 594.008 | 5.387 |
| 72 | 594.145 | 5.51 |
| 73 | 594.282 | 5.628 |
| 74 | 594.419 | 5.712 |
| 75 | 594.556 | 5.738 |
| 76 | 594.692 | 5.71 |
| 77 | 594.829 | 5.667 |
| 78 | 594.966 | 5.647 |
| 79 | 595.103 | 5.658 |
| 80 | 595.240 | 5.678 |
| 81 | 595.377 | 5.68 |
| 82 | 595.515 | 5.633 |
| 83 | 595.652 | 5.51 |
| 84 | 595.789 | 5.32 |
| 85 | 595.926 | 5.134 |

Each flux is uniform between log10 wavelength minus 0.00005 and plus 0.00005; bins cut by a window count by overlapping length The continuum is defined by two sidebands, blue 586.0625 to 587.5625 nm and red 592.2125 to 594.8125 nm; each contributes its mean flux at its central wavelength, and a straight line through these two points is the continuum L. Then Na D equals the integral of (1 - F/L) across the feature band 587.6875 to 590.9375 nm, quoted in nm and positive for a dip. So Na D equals 0.11 nm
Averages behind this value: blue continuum 5.1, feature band 4.99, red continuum 5.3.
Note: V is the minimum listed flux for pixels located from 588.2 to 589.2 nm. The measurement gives 4.81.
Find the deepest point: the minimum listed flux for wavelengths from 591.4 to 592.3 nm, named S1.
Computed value 4.831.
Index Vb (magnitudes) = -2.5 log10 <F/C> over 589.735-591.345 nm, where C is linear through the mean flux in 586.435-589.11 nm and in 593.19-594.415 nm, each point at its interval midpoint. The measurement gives 0.07 mag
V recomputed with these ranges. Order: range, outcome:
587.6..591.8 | 4.463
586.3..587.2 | 4.923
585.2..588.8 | 4.576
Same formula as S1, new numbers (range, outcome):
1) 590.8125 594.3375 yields 4.796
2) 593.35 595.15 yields 4.997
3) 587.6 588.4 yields 4.971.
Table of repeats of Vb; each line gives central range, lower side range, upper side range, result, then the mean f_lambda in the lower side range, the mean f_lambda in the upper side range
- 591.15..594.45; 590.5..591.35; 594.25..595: 0.03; 4.85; 5.69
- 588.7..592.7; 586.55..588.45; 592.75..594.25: 0.06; 5.12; 5.24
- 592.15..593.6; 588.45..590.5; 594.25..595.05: 0.06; 4.93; 5.69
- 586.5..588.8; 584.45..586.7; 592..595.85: -0.02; 4.97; 5.36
